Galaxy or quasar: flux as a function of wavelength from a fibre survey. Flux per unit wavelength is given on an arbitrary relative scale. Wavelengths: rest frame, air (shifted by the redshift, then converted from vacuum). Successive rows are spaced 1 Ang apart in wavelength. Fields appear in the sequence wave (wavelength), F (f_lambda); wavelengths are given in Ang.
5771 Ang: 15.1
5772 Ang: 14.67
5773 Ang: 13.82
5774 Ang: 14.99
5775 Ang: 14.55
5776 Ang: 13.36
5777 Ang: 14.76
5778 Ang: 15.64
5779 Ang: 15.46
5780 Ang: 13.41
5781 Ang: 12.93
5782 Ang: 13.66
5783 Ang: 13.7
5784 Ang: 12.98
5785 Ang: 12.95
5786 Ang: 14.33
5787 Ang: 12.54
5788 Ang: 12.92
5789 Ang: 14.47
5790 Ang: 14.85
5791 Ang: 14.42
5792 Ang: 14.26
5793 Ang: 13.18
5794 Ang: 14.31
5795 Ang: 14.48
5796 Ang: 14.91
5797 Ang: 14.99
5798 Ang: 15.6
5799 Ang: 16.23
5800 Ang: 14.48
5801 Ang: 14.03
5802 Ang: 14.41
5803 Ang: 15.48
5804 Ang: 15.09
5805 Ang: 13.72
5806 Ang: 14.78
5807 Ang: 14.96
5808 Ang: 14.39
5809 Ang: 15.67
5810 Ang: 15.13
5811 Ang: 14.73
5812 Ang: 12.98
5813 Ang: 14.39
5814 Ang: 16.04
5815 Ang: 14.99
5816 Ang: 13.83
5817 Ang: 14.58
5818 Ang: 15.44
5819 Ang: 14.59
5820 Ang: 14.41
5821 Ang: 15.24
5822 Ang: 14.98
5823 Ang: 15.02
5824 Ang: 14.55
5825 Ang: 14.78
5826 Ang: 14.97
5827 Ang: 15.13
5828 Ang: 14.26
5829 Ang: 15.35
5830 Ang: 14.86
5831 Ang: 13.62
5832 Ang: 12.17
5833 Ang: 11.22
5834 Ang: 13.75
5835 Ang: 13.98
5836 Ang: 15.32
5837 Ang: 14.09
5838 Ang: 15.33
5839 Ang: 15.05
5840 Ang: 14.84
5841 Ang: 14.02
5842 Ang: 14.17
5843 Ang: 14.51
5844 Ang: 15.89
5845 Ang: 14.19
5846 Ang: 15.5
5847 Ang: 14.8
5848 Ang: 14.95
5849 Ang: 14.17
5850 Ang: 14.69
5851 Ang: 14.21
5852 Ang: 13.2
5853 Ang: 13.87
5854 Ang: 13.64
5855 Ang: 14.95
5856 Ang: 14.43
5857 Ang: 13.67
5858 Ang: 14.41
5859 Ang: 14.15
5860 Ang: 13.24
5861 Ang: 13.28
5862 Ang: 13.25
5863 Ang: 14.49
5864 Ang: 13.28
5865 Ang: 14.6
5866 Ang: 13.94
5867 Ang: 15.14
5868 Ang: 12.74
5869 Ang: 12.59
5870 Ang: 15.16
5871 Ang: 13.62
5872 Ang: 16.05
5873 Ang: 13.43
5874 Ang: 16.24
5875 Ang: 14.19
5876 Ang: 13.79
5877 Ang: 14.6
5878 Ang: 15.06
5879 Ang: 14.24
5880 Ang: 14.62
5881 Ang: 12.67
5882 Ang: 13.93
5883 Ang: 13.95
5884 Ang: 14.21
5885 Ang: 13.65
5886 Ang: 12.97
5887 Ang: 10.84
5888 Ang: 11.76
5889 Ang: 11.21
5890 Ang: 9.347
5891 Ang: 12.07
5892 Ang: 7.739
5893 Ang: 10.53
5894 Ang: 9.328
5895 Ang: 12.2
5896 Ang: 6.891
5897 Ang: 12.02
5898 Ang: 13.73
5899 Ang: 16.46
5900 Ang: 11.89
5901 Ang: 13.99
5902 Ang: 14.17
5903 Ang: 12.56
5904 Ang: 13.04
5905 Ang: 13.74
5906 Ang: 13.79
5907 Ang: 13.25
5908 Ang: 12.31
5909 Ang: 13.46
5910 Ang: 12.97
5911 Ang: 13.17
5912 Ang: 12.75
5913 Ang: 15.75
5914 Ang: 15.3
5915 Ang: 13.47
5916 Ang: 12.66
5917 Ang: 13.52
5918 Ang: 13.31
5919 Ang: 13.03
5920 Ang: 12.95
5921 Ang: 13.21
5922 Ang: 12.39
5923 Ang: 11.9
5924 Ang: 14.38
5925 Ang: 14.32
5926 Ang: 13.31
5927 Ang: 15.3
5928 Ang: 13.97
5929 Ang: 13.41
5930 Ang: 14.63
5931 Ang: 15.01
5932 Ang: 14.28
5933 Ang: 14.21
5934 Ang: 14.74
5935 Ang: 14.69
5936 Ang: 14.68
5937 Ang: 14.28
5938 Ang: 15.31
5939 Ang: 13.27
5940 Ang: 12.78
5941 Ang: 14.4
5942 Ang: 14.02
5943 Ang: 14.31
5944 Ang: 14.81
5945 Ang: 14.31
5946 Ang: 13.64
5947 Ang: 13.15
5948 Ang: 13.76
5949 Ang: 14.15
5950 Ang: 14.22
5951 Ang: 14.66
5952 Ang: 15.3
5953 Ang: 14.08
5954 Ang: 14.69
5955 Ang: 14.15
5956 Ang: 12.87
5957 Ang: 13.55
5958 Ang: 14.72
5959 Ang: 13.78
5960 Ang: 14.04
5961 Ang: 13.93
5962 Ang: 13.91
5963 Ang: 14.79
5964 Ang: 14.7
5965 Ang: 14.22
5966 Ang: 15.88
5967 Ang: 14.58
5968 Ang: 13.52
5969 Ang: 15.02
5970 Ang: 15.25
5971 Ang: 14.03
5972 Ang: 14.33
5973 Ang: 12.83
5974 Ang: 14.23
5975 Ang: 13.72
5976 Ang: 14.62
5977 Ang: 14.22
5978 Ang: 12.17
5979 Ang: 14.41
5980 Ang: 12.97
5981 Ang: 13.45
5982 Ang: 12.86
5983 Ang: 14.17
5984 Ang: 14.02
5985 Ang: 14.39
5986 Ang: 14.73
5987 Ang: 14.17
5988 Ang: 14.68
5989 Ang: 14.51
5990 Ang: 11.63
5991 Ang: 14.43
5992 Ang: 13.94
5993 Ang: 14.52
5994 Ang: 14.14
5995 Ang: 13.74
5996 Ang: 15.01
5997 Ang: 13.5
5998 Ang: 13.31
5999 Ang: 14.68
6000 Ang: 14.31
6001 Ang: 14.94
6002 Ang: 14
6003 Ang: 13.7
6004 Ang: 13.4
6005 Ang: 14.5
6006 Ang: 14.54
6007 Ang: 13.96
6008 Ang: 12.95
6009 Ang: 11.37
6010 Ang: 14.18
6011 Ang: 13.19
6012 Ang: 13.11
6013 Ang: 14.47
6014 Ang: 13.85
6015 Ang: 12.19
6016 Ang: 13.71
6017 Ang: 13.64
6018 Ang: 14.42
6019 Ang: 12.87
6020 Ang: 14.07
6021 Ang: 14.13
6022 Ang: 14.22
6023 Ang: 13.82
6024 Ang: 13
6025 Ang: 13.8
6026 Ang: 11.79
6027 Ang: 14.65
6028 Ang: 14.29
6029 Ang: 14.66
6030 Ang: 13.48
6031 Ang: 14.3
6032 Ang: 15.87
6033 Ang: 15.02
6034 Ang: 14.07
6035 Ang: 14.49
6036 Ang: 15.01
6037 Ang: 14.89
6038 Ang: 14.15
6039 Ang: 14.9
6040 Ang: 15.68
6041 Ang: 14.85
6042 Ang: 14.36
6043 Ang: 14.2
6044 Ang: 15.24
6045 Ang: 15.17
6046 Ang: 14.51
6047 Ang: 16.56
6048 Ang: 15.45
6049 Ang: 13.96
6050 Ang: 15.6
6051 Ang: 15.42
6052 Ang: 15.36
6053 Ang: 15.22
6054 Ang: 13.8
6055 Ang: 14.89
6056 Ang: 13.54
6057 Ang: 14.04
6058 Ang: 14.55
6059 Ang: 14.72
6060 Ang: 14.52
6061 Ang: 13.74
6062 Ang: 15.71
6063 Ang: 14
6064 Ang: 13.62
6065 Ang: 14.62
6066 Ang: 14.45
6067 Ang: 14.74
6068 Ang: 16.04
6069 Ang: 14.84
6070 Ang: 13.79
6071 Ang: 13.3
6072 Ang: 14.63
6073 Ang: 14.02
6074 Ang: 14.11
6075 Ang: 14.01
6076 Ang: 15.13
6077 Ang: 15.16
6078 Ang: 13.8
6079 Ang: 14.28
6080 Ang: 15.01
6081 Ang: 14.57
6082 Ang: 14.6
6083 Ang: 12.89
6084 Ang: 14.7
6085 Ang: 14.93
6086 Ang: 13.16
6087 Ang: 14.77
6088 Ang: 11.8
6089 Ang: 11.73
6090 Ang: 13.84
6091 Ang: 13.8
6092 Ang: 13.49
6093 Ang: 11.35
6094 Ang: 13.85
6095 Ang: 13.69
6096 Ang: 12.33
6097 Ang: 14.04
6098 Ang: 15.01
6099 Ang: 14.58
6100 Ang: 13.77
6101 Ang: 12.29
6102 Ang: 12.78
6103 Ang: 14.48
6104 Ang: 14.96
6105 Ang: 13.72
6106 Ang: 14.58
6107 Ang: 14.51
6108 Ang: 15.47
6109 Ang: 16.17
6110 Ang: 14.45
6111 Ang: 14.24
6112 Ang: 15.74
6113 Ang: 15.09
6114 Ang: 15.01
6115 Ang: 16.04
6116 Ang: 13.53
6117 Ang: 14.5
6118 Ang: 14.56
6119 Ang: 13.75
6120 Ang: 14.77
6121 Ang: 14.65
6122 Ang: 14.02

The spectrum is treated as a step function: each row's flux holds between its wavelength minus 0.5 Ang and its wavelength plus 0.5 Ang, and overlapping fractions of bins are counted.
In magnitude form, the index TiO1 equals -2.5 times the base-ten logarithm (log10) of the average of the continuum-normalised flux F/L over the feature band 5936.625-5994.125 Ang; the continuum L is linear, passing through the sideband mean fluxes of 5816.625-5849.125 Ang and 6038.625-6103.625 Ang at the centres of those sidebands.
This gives 0.02 mag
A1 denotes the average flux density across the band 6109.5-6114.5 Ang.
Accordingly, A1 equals 14.9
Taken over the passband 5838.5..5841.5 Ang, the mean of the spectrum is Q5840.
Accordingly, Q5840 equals 14.6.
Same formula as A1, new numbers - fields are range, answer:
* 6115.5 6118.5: 14.2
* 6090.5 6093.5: 12.9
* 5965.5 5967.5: 15.2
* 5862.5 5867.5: 14.3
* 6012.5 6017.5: 13.6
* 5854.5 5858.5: 14.4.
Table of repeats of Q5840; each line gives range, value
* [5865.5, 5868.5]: 13.9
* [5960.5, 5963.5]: 14.2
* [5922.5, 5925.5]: 13.5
